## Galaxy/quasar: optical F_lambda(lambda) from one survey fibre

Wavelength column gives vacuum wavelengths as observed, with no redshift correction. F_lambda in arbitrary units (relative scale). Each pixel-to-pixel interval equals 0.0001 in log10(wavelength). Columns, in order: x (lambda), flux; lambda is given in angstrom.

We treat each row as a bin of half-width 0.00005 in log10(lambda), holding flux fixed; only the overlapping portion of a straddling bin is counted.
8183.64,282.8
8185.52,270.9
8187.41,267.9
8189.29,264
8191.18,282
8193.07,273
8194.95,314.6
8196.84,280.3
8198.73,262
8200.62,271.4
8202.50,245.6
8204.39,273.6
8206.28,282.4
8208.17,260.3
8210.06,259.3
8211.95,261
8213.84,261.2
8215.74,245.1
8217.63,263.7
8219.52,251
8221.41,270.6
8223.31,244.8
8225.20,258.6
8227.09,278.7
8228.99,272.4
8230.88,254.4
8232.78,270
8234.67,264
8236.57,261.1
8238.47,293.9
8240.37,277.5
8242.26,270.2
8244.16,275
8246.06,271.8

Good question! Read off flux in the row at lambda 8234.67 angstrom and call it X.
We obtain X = 264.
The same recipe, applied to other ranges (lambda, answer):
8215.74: 245.1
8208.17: 260.3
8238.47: 293.9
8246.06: 271.8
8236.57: 261.1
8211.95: 261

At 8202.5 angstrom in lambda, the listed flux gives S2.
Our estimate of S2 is 245.6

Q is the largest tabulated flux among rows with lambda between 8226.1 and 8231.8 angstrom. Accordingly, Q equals 278.7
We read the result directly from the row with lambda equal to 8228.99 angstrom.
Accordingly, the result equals 272.4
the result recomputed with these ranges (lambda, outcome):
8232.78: 270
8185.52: 270.9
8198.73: 262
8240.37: 277.5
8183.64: 282.8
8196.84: 280.3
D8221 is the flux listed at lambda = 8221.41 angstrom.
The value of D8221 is 270.6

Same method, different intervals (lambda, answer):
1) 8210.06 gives 259.3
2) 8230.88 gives 254.4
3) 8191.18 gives 282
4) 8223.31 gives 244.8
